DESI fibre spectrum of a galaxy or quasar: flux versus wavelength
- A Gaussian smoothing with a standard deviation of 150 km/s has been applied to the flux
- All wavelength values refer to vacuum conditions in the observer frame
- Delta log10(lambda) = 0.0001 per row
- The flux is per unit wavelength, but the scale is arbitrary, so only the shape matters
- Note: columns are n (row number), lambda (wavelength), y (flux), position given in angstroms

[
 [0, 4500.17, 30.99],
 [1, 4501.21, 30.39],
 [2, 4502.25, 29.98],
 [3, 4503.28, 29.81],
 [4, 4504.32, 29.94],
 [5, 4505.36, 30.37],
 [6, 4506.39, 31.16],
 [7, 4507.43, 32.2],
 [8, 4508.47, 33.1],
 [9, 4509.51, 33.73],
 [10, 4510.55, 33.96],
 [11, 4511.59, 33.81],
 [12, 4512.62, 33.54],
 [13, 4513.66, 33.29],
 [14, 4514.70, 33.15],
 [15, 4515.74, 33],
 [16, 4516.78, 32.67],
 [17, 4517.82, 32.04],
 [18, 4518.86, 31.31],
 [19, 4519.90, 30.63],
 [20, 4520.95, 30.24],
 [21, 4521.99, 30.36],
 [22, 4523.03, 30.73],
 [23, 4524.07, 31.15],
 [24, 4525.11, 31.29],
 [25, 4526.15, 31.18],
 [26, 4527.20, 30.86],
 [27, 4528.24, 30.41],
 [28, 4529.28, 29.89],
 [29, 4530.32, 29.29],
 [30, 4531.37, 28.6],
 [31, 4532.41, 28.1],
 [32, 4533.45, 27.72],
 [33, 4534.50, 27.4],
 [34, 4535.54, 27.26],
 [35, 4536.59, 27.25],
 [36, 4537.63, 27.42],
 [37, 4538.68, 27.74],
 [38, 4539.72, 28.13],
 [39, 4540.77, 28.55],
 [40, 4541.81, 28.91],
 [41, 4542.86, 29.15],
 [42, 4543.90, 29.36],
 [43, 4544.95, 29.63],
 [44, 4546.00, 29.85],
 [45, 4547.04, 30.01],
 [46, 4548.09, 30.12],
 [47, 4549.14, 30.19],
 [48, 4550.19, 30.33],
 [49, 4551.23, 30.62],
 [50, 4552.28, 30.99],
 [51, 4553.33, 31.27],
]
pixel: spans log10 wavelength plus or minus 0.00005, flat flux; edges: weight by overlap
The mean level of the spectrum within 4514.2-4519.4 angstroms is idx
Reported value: 32.4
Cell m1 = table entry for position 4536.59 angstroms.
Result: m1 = 27.25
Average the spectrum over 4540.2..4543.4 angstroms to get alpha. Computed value 28.9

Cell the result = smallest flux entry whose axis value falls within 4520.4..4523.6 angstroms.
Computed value 30.24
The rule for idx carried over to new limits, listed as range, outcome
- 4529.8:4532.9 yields 28.7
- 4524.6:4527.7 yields 31.1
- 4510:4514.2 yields 33.7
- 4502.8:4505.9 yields 30.1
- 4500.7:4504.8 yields 30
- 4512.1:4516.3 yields 33.3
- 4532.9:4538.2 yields 27.4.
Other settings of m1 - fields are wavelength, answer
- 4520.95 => 30.24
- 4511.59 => 33.81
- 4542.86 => 29.15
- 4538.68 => 27.74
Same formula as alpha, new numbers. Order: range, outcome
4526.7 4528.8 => 30.7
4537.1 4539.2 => 27.6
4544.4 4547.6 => 29.8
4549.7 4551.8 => 30.6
